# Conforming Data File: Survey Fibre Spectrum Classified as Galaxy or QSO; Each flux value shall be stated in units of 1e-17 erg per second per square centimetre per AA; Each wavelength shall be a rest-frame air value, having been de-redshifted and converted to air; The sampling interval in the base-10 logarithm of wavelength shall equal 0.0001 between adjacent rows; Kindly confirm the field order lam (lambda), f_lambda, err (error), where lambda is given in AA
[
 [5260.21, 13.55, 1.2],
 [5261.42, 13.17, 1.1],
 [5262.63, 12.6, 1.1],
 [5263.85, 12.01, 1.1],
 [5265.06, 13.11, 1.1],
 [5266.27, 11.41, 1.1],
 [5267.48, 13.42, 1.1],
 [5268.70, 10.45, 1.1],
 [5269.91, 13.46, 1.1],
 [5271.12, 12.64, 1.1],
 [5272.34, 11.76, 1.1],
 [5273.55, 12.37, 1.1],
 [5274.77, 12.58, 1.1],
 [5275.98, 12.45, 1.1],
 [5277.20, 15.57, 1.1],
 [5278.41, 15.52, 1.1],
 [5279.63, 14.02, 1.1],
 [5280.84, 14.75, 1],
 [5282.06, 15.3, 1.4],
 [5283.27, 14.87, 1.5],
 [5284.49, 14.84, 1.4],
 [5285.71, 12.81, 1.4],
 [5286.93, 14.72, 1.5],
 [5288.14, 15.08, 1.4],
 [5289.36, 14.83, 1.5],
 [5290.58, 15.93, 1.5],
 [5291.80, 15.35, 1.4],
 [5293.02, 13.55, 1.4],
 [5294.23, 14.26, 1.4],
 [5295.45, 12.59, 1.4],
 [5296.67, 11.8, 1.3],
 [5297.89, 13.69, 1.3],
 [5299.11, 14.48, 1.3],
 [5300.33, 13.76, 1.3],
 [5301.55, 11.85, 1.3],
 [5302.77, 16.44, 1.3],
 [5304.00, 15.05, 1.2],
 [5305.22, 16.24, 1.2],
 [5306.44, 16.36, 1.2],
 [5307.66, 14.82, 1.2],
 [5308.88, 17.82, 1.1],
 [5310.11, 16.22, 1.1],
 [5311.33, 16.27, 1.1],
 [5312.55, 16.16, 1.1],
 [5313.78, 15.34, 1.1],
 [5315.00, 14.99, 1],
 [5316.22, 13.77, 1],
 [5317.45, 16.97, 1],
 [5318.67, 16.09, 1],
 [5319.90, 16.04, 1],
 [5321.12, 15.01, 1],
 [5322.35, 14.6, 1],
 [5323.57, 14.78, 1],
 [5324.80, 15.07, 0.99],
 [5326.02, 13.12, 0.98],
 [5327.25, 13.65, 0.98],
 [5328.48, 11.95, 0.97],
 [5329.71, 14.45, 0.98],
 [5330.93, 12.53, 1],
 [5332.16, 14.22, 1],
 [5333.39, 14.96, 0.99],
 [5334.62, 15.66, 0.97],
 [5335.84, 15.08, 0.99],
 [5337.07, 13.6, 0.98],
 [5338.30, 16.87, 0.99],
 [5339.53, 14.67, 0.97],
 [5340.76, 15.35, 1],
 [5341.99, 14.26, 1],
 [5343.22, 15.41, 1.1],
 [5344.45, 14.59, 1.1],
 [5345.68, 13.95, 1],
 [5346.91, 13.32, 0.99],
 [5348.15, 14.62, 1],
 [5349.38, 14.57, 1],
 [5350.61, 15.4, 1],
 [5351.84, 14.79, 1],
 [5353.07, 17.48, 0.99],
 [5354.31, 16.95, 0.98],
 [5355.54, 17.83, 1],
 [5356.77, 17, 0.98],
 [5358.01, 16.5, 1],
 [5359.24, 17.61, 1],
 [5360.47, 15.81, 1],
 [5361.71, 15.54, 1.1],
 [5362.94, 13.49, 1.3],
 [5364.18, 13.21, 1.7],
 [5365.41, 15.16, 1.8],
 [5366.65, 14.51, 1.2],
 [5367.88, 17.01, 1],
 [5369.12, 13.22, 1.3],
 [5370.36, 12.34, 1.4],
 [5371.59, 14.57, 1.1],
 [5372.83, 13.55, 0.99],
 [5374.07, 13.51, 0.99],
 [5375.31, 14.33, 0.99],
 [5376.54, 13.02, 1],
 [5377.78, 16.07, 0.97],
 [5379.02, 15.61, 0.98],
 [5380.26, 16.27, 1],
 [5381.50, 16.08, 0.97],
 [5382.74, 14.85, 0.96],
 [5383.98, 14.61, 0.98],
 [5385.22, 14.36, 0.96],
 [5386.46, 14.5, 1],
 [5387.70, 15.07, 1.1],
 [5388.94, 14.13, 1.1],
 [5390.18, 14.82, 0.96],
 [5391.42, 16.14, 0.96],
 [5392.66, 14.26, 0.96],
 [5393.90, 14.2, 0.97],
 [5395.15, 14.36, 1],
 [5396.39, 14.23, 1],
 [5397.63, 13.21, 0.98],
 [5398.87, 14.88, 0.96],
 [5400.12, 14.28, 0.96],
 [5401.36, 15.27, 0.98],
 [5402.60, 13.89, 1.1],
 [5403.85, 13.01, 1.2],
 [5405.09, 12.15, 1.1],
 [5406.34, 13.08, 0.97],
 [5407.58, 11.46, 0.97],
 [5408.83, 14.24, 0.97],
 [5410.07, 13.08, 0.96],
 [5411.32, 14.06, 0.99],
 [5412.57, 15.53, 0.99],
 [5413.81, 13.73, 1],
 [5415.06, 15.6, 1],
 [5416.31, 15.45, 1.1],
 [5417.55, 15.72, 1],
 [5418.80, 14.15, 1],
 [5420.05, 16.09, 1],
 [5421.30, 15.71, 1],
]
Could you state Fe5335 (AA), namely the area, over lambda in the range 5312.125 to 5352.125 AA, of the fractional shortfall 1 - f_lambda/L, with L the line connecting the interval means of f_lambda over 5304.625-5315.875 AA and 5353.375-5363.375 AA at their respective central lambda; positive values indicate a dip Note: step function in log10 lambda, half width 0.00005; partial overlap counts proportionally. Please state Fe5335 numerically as 3.6 AA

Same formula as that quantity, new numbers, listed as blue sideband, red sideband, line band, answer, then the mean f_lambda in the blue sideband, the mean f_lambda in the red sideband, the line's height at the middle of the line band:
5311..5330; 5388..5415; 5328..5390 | -1.8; 14.9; 14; 14.5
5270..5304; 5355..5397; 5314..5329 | -0.4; 14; 14.9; 14.4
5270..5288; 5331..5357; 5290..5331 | -0.7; 13.9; 15.2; 14.5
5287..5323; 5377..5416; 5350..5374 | -1.1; 15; 14.4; 14.6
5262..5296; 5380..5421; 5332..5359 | -2.5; 13.7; 14.4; 14.1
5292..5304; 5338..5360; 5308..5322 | -1.4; 13.7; 15.6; 14.4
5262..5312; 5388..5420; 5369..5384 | -0.3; 14.1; 14.2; 14.2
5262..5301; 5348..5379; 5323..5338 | 0.4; 13.6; 15.1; 14.5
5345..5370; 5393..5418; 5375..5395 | -0.4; 15.4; 14.1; 14.6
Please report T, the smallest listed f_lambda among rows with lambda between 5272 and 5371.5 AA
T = 11.76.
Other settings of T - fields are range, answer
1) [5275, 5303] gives 11.8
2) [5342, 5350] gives 13.32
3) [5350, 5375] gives 12.34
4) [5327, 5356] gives 11.95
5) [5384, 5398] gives 13.21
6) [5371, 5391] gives 13.02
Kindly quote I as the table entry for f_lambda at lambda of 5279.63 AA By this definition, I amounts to 14.02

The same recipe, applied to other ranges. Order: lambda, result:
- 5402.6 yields 13.89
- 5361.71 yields 15.54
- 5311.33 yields 16.27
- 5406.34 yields 13.08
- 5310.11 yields 16.22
